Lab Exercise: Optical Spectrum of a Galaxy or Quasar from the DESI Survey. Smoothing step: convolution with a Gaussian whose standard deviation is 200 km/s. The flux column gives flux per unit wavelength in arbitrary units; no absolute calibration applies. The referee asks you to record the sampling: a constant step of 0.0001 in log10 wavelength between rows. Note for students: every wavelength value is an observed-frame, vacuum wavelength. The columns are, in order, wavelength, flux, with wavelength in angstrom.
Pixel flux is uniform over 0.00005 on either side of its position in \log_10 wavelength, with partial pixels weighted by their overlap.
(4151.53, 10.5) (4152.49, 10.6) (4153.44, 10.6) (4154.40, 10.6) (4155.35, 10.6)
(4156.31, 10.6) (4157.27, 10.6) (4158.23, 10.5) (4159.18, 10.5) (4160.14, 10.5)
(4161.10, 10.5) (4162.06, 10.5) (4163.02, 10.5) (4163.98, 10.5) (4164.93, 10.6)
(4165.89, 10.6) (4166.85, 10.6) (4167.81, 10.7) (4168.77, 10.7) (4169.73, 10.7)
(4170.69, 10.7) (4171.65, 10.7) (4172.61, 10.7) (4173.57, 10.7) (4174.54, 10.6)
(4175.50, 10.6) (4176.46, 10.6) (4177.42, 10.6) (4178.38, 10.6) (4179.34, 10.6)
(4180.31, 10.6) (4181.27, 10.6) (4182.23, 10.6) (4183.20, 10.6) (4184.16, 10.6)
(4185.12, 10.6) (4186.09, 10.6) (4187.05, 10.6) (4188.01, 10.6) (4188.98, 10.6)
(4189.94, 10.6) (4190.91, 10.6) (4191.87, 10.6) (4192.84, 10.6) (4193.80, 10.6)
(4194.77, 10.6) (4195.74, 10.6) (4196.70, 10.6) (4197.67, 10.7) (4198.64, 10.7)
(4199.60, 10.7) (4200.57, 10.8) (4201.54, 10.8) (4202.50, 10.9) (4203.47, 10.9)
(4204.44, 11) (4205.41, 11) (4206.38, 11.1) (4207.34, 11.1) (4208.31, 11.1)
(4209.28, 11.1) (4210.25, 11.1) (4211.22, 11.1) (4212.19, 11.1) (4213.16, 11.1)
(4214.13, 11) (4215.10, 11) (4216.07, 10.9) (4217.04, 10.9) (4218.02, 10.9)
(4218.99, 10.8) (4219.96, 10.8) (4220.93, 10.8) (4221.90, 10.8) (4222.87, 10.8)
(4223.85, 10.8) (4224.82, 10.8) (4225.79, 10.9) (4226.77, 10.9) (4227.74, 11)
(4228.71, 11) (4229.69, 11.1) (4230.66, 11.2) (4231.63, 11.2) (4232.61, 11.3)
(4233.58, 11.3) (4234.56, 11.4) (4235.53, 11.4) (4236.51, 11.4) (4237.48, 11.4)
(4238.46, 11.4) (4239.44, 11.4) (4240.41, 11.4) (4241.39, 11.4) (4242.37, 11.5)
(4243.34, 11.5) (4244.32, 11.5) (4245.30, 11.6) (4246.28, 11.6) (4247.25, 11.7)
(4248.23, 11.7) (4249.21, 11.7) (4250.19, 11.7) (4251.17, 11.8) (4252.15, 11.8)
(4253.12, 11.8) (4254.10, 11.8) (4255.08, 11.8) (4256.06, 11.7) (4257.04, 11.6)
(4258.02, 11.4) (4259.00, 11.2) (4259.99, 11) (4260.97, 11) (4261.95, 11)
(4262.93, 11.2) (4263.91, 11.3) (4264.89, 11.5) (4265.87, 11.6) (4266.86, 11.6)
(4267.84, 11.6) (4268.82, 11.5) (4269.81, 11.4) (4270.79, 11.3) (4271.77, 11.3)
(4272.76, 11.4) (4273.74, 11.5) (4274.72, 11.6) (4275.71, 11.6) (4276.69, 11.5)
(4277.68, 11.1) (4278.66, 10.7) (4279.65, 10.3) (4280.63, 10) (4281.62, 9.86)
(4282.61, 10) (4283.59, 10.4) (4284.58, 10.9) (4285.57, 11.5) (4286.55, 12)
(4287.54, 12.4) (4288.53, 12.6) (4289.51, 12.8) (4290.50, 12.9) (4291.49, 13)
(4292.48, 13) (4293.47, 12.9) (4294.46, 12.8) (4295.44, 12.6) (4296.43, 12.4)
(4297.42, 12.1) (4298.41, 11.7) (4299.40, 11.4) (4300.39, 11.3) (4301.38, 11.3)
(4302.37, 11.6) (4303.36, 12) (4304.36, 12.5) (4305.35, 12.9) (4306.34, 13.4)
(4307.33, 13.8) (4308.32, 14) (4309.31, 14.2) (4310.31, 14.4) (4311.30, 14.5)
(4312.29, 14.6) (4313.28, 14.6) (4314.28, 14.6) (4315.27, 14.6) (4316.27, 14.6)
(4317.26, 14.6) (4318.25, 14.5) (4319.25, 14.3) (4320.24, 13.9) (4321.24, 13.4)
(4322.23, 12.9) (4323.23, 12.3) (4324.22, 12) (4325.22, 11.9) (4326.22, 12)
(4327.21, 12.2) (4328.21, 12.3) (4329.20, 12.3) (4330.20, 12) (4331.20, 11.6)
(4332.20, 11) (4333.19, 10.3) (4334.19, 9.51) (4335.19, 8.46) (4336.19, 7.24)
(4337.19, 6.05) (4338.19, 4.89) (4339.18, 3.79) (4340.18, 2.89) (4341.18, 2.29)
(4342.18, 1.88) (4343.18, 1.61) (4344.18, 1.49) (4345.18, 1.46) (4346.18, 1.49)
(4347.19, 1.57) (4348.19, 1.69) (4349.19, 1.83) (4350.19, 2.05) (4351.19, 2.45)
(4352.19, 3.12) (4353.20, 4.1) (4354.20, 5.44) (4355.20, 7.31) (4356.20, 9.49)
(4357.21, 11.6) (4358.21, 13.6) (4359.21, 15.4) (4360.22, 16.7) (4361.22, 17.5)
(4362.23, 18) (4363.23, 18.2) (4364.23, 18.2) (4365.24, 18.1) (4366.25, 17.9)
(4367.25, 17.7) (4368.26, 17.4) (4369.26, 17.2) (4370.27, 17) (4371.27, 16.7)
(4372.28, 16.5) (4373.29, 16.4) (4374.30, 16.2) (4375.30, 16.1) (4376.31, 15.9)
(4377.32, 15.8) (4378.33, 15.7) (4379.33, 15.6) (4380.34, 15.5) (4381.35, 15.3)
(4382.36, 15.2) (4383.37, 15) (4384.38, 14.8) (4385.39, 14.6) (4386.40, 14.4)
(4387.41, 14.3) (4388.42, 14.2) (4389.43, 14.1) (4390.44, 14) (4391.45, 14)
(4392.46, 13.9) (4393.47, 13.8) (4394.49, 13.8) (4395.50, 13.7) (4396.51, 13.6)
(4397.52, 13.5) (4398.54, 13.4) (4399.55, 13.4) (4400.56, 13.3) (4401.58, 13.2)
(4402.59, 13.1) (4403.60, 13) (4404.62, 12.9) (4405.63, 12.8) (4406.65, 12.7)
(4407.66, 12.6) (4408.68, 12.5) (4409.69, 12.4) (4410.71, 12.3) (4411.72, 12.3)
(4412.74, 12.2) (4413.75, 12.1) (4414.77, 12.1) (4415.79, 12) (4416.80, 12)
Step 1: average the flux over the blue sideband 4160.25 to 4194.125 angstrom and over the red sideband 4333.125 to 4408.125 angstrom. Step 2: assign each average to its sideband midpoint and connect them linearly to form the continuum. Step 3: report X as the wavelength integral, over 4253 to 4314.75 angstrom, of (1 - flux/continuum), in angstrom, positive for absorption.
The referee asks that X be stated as -4.5 angstrom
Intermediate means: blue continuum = 10.6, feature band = 12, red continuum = 11.6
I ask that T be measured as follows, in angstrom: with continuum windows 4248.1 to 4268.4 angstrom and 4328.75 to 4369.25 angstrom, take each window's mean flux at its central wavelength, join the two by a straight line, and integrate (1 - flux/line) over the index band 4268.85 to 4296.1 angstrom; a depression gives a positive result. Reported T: -2.1 angstrom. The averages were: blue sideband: 11.5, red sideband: 8.85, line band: 11.6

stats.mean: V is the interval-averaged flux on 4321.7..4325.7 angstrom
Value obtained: 12.3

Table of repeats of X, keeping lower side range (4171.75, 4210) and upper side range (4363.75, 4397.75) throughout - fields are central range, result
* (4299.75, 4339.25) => 5.0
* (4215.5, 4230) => 0.8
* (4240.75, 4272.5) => 2.2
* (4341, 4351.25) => 9.0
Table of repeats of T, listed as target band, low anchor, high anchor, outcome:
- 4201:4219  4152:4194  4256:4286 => -0.3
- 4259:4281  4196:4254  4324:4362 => -3.3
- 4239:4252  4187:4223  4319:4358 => -2.4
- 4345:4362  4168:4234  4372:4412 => 8.0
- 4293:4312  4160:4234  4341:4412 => -1.8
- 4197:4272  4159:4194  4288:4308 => 1.7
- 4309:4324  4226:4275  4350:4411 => -1.7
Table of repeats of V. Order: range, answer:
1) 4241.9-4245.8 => 11.5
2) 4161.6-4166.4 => 10.6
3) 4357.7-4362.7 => 16.2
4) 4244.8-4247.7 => 11.6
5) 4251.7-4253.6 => 11.9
